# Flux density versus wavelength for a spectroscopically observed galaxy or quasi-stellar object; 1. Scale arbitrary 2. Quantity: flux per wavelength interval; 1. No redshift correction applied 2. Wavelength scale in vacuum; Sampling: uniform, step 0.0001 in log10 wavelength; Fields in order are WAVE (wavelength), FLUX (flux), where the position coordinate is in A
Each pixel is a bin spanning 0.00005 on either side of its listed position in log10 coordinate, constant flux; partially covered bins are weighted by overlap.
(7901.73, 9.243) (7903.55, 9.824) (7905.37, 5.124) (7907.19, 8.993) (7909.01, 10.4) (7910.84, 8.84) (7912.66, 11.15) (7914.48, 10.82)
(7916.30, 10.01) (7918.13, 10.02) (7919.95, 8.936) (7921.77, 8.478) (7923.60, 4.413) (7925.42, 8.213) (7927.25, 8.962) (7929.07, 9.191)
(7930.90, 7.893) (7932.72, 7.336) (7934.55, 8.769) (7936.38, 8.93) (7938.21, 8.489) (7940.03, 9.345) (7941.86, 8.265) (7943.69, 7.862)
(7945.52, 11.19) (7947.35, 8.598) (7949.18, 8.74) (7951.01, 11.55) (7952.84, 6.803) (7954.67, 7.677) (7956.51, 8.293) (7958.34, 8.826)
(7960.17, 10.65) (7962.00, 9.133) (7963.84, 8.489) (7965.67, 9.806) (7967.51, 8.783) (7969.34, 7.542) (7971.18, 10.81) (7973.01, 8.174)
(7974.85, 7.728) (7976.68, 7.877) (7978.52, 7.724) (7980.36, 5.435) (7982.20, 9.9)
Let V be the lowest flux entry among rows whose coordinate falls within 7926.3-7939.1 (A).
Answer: 7.336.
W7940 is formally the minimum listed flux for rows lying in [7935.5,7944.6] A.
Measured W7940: 7.862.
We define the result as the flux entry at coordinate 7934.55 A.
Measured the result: 8.769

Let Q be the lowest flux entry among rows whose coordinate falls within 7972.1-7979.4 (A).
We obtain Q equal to 7.724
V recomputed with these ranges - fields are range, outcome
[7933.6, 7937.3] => 8.769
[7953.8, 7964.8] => 7.677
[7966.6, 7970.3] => 7.542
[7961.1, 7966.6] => 8.489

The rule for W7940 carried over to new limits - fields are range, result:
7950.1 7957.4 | 6.803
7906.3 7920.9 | 8.84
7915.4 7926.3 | 4.413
